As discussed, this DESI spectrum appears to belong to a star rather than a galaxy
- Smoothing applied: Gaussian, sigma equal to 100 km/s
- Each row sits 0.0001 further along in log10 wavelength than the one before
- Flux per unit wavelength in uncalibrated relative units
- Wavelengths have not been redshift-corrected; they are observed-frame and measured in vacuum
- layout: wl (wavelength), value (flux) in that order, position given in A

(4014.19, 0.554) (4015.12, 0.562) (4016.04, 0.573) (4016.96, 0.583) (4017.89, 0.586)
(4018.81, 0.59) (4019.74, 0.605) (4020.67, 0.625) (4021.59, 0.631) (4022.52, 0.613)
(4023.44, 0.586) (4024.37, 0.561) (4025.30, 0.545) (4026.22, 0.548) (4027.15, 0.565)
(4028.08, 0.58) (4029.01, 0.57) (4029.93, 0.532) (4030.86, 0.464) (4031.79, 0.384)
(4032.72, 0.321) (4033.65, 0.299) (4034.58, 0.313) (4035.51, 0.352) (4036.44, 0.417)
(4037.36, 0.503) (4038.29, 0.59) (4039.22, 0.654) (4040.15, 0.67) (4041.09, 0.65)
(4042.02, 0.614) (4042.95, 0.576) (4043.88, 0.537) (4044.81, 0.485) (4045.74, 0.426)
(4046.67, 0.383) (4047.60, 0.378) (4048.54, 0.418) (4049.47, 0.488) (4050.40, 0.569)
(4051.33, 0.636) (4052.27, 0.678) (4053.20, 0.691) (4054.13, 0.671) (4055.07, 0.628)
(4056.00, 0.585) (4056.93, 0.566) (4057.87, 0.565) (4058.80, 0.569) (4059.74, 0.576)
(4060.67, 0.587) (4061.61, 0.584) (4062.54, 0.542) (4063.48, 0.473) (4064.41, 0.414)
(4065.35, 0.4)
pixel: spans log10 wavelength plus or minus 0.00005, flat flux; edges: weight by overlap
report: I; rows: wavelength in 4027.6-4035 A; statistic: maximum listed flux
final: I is 0.58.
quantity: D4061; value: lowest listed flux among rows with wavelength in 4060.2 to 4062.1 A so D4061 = 0.584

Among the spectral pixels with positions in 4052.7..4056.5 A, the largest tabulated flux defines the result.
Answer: 0.691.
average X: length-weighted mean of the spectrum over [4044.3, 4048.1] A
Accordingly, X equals 0.419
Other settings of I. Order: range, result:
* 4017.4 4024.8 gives 0.631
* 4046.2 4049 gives 0.418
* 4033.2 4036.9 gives 0.417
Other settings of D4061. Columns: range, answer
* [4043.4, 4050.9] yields 0.378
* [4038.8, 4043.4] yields 0.576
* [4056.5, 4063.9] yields 0.473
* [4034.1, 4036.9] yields 0.313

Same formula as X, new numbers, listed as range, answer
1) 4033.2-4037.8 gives 0.377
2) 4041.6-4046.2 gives 0.527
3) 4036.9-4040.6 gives 0.605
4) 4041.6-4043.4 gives 0.595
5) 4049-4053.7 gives 0.614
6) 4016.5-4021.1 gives 0.597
